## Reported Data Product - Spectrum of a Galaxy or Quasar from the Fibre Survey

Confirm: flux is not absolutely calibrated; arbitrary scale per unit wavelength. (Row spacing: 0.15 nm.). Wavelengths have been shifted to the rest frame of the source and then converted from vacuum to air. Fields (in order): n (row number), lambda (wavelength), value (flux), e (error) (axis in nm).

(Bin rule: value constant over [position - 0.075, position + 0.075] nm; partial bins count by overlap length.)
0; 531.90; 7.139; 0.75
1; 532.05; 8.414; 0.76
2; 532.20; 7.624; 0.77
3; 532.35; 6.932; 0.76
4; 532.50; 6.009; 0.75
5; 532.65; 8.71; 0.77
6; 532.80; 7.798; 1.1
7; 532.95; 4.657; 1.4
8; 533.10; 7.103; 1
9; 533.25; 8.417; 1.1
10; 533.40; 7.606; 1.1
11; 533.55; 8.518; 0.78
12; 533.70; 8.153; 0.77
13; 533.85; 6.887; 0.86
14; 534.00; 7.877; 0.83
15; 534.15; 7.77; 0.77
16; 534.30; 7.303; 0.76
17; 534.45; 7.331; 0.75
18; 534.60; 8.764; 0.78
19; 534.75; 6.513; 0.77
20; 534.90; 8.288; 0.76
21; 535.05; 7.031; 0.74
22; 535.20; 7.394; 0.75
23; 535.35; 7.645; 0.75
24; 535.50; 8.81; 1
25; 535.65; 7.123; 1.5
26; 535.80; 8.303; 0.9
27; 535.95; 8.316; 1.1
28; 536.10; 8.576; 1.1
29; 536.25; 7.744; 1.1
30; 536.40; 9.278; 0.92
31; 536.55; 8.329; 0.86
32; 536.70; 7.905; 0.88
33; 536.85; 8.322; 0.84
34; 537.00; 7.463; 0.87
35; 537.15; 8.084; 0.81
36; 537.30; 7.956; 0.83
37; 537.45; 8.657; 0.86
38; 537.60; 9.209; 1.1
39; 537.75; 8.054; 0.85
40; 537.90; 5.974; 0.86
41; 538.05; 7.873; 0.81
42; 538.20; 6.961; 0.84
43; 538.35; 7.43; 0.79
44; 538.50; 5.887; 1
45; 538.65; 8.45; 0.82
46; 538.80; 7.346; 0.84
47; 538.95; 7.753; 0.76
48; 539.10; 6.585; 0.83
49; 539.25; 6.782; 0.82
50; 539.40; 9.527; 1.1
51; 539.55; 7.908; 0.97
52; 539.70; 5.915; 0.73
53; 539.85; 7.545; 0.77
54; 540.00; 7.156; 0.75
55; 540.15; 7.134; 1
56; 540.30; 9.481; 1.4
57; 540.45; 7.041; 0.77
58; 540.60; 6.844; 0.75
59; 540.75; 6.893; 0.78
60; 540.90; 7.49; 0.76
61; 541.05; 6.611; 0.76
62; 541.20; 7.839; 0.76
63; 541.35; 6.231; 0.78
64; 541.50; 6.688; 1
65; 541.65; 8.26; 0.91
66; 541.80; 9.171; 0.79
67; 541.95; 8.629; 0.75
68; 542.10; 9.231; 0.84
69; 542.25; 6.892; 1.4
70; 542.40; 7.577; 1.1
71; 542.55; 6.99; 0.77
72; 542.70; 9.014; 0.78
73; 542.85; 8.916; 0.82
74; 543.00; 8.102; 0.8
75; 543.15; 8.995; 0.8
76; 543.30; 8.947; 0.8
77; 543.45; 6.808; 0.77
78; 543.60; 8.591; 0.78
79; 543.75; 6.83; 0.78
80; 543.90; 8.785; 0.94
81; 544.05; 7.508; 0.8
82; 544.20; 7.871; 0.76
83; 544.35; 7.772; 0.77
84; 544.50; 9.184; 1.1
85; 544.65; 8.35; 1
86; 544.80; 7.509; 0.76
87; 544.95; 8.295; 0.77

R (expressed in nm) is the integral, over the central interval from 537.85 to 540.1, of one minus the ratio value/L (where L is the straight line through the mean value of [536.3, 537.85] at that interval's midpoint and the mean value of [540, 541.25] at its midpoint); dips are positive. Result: 0.148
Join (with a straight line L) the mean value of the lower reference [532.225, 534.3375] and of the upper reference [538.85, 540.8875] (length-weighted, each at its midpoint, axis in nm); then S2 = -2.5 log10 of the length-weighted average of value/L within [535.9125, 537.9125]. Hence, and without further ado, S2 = -0.11 mag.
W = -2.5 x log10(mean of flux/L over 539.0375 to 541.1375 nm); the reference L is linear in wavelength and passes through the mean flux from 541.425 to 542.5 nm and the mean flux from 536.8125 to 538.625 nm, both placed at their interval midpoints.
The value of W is 0.07 mag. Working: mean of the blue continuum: 7.66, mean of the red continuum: 8.04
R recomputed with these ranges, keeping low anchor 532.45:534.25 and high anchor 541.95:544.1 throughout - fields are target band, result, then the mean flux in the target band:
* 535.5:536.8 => -0.10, 8.23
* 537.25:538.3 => 0.00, 7.8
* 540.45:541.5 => 0.13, 6.97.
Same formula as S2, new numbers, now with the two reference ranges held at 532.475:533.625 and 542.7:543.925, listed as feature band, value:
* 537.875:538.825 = 0.10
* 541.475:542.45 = 0.00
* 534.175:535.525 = -0.01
